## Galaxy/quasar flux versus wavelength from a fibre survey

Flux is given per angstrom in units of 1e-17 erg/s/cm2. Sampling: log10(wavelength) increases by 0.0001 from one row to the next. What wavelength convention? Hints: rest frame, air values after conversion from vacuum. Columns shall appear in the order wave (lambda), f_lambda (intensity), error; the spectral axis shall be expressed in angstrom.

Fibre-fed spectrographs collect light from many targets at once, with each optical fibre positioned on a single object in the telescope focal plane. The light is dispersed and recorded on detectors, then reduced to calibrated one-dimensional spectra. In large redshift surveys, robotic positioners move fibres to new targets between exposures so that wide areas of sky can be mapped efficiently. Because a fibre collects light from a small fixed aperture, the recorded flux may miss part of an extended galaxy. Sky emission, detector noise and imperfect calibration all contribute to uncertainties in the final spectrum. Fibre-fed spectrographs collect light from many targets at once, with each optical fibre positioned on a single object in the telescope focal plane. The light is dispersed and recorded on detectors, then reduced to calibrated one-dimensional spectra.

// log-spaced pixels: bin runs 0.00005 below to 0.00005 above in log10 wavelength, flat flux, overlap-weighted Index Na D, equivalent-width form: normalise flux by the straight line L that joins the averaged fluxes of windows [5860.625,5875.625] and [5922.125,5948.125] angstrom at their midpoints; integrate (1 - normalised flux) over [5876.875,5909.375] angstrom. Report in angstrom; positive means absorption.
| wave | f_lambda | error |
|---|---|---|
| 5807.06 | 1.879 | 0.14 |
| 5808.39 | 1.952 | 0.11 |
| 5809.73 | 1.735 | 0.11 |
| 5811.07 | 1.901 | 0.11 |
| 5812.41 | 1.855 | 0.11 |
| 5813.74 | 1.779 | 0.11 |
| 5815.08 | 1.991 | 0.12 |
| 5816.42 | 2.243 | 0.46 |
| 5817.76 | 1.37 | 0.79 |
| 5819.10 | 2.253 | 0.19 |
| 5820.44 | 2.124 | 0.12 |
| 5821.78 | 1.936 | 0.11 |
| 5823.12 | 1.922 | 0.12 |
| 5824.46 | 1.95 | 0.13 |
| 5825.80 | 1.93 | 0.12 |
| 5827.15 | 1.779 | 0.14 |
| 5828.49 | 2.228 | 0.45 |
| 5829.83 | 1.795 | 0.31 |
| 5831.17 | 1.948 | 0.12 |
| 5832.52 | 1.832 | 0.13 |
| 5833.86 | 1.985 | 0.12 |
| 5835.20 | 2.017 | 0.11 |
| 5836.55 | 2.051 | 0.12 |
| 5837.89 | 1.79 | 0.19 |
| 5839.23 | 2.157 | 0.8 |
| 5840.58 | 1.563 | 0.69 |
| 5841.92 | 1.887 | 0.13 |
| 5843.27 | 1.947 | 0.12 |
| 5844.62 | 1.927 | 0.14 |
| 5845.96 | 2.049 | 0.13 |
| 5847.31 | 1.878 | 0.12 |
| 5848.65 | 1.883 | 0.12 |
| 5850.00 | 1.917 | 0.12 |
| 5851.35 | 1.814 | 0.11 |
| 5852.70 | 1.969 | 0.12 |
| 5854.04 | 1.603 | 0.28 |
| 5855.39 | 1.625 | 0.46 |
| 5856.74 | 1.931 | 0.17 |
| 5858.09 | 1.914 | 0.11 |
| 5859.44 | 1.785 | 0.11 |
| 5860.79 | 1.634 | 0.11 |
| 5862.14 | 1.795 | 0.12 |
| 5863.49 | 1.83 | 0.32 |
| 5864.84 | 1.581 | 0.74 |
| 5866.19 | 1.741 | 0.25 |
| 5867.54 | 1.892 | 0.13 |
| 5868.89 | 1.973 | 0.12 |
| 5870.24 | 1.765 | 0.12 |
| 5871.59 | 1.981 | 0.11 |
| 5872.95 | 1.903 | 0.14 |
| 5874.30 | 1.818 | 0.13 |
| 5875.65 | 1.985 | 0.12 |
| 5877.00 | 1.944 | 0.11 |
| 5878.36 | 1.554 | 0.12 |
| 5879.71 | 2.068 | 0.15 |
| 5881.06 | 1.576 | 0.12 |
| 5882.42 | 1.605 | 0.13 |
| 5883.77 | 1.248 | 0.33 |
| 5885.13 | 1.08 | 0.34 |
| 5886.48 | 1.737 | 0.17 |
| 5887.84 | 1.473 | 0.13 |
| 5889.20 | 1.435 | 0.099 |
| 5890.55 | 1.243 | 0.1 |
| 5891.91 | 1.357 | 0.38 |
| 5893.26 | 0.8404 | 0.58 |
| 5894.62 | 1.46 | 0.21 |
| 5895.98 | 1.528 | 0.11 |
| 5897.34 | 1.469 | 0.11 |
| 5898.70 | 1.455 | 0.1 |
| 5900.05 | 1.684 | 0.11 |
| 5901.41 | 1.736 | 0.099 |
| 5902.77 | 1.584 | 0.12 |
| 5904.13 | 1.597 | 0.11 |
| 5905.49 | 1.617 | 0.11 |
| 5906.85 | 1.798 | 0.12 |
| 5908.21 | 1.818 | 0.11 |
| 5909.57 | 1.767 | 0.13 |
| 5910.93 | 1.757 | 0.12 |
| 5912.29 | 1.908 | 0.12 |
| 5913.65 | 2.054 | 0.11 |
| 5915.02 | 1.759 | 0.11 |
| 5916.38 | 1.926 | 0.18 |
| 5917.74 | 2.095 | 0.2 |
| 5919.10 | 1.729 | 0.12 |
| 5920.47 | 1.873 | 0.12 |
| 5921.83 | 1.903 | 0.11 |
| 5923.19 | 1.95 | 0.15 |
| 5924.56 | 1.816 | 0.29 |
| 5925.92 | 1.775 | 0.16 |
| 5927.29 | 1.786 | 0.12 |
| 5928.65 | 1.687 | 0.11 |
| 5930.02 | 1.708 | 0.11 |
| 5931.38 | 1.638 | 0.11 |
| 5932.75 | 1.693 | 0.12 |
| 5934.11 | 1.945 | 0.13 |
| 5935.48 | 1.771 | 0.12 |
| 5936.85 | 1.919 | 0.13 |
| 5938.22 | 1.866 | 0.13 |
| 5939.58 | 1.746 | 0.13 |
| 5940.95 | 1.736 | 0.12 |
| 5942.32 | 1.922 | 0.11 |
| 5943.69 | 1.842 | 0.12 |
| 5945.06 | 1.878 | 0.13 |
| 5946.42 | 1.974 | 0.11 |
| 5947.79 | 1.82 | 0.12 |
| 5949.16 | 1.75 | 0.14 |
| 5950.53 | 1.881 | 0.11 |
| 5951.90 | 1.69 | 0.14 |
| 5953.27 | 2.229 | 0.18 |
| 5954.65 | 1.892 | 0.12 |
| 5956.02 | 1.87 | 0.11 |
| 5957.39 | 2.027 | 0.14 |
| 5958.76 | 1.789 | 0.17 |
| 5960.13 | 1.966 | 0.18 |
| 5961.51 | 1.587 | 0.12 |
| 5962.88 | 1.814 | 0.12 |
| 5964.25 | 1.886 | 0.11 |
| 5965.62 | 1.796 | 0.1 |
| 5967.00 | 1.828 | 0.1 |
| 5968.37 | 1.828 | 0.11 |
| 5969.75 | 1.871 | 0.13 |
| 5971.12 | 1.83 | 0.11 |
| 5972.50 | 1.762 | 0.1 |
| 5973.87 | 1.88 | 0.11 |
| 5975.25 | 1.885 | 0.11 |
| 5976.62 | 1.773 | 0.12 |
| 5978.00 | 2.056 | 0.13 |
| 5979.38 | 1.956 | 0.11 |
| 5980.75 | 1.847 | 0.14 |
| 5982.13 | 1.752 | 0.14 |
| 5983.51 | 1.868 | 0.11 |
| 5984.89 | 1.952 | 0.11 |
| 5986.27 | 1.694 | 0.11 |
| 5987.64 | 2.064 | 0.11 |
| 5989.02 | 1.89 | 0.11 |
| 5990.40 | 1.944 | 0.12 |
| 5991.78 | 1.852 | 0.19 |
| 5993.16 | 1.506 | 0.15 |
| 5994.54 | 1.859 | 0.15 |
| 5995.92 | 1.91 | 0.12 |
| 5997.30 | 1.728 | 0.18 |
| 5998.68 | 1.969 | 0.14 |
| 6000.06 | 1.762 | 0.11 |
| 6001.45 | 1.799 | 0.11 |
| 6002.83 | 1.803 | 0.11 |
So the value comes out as 5.1 angstrom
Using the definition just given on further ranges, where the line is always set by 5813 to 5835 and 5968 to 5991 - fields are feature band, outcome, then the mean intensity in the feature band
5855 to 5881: 1.4 angstrom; 1.82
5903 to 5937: 1.7 angstrom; 1.81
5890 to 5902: 3.1 angstrom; 1.42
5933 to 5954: 0.3 angstrom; 1.86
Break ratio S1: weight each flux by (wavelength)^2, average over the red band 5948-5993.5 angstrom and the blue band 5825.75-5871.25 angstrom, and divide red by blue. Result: 1.04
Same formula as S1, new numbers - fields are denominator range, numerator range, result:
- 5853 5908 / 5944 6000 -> 1.16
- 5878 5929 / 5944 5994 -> 1.15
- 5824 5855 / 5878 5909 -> 0.81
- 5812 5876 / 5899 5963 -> 0.99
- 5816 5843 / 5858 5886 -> 0.91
